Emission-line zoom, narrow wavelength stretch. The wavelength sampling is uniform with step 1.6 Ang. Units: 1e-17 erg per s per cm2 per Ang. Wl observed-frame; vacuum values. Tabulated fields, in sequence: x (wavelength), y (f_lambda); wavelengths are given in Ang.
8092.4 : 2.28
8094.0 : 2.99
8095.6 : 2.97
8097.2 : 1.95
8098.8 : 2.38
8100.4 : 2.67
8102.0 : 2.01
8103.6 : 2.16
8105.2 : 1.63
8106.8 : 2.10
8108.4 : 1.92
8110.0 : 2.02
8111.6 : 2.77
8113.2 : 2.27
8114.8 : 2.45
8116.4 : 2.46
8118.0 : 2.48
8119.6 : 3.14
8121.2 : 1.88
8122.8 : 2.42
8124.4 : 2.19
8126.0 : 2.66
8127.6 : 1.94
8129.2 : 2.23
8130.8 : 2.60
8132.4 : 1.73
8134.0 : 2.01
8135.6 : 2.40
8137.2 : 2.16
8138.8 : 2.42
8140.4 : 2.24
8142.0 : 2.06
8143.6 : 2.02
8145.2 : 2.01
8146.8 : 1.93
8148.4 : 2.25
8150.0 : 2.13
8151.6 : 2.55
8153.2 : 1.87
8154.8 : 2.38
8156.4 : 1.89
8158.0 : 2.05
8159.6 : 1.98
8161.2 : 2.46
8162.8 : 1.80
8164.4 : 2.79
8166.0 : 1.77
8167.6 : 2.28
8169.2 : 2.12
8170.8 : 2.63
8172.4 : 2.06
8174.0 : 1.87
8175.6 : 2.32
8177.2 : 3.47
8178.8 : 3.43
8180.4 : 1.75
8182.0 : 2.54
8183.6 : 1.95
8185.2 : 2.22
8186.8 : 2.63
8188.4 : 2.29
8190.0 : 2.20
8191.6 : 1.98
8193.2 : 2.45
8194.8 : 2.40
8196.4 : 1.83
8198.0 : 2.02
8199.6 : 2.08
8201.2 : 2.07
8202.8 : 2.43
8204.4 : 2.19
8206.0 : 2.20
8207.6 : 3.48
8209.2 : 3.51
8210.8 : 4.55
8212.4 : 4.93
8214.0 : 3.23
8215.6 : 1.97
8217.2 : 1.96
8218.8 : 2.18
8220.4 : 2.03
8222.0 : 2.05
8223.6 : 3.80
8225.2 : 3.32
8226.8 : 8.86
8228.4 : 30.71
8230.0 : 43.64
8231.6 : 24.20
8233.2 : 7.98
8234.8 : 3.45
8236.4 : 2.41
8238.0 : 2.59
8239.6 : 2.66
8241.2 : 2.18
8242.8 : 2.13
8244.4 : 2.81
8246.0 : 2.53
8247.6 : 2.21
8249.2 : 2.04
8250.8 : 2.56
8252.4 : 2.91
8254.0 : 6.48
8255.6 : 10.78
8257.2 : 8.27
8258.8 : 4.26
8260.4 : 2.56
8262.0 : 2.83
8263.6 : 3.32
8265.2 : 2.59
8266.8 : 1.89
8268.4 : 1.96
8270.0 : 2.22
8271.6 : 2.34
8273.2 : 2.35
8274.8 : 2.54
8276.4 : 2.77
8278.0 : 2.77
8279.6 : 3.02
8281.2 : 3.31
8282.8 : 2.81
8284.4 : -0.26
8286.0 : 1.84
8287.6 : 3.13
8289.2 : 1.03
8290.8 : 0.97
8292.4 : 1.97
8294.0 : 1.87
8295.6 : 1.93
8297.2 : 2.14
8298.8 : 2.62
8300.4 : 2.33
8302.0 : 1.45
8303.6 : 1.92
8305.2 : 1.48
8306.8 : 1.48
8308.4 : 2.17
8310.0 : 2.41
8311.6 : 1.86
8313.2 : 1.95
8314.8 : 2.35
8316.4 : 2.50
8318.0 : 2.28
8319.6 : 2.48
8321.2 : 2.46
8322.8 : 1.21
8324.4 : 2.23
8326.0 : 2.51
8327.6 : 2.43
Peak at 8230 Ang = H-alpha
